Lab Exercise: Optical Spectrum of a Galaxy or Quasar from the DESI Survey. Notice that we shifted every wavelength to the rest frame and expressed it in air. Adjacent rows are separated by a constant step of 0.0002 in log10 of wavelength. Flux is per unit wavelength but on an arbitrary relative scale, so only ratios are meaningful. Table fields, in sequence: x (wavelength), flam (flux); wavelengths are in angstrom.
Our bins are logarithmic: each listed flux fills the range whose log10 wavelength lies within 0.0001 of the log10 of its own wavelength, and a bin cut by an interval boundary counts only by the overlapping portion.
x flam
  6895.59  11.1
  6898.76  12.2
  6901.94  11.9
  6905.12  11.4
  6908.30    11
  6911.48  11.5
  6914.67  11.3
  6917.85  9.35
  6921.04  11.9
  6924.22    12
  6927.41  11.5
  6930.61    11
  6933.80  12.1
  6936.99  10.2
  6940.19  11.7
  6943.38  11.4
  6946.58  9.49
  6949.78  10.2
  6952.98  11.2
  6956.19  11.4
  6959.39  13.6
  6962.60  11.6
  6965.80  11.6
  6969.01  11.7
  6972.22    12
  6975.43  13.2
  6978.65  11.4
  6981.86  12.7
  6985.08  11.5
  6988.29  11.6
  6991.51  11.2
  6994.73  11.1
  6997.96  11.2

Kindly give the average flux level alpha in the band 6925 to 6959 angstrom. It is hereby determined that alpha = 11.1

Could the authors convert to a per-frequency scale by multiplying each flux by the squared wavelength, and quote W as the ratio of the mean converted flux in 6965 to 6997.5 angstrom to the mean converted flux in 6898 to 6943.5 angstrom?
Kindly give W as 1.06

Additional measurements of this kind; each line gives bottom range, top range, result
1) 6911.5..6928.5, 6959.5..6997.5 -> 1.07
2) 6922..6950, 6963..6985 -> 1.09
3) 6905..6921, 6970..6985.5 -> 1.13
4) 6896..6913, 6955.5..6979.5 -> 1.07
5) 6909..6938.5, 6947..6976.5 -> 1.06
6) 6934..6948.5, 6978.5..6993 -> 1.10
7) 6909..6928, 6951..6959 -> 1.04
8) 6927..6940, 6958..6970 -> 1.09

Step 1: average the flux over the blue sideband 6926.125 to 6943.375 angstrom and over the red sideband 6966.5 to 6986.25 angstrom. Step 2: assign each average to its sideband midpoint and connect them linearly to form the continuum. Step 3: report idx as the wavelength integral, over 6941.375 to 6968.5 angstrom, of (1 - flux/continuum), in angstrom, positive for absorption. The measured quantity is 0.81 angstrom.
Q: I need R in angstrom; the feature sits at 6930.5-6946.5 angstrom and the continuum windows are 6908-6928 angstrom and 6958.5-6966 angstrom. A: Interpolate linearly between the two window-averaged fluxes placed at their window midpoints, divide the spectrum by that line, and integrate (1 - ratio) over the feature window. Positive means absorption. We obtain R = 0.8 angstrom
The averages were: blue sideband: 11.2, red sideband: 12.3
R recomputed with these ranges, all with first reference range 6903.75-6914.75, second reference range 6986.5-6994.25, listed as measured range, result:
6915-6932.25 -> 0.2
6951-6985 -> -1.9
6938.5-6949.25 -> 0.5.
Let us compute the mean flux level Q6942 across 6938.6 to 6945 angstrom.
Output 11.6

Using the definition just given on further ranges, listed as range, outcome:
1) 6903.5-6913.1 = 11.3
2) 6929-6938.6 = 11.1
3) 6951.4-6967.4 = 11.9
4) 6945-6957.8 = 10.6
